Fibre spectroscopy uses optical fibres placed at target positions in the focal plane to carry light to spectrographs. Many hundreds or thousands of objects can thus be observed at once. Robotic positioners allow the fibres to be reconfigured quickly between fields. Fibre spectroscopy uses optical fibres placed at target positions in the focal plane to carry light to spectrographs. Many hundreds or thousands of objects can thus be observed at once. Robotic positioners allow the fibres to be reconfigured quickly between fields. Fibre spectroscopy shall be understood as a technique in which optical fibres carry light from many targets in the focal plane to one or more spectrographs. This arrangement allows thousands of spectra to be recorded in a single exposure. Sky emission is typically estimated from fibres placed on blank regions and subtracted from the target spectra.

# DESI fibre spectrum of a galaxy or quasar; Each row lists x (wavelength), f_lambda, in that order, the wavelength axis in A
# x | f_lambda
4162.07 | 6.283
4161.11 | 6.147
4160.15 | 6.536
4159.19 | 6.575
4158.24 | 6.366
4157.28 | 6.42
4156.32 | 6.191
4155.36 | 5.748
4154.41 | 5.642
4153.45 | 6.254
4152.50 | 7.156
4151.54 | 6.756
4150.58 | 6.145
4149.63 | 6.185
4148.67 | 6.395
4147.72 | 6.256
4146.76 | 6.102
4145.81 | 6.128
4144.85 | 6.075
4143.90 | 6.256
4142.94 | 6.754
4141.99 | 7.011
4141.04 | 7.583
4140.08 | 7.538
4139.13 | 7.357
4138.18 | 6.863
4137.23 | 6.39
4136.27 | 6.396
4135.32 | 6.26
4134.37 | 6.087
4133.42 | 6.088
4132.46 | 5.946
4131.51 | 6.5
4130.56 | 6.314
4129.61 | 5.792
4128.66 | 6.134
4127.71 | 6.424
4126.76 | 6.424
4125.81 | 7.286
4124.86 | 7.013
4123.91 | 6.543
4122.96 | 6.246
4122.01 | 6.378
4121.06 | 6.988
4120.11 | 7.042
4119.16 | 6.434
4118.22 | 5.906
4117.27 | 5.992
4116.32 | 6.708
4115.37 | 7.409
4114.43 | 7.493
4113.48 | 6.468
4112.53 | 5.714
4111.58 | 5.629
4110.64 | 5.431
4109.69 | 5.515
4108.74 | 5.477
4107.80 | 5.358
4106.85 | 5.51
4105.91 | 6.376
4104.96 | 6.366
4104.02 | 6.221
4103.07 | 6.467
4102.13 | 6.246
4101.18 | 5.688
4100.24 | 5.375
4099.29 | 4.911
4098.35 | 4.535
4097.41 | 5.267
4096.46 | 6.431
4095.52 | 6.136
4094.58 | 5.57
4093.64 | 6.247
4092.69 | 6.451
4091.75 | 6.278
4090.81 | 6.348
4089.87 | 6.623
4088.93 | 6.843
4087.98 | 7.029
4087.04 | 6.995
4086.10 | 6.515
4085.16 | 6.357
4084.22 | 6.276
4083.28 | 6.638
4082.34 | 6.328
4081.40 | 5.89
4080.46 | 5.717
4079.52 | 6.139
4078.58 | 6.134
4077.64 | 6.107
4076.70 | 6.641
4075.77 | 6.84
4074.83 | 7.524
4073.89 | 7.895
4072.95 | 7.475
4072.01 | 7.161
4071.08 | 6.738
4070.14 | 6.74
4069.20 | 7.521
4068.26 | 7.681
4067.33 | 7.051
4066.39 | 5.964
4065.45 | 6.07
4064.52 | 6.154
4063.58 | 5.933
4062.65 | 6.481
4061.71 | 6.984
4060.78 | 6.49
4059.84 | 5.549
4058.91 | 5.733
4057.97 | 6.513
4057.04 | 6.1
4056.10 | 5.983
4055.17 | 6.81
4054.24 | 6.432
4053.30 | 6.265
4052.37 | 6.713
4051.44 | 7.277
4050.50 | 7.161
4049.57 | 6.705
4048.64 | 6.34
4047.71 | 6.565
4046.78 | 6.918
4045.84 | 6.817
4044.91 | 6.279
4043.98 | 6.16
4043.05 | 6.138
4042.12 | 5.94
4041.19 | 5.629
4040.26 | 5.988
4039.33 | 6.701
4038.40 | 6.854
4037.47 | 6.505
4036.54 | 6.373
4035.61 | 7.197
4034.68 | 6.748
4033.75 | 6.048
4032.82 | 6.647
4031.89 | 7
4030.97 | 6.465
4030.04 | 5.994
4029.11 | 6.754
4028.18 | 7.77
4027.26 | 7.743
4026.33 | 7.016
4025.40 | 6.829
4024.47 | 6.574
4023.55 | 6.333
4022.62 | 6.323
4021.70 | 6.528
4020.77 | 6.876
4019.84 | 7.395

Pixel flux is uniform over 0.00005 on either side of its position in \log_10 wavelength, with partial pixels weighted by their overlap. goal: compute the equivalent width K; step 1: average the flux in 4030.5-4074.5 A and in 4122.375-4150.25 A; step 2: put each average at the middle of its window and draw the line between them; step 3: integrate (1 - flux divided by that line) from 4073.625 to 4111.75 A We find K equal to 2.3 A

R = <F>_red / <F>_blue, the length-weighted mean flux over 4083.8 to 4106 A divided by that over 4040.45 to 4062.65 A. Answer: 0.96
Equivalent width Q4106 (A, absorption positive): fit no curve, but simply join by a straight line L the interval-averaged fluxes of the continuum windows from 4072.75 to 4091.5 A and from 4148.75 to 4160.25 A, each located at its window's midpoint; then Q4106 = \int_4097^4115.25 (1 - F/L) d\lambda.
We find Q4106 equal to 1.9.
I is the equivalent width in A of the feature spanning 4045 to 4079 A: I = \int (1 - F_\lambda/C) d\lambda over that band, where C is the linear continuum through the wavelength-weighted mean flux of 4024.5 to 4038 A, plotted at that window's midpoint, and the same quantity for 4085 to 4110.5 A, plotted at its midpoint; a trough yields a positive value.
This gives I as -1.2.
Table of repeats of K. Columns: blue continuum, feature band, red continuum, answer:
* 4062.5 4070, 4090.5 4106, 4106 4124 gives 1.1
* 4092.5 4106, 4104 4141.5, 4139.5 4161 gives -1.6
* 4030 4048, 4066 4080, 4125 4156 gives -1.0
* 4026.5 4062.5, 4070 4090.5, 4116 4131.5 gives -0.5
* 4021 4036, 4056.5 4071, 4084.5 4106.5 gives -0.1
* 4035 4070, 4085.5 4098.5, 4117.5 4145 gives 0.5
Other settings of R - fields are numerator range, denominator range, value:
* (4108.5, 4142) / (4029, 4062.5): 1.00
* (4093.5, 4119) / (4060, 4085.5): 0.90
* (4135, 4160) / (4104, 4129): 1.03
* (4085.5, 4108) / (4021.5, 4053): 0.92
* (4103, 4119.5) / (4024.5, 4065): 0.94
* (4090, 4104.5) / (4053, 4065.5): 0.94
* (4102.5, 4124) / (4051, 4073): 0.95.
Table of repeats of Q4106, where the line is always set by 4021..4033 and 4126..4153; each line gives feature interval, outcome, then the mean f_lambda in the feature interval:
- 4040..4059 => 0.84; 6.42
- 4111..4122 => 0.06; 6.51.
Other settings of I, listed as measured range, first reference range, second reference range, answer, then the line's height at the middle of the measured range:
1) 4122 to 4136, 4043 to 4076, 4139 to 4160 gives 0.3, 6.52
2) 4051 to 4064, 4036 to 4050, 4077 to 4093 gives 0.0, 6.4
